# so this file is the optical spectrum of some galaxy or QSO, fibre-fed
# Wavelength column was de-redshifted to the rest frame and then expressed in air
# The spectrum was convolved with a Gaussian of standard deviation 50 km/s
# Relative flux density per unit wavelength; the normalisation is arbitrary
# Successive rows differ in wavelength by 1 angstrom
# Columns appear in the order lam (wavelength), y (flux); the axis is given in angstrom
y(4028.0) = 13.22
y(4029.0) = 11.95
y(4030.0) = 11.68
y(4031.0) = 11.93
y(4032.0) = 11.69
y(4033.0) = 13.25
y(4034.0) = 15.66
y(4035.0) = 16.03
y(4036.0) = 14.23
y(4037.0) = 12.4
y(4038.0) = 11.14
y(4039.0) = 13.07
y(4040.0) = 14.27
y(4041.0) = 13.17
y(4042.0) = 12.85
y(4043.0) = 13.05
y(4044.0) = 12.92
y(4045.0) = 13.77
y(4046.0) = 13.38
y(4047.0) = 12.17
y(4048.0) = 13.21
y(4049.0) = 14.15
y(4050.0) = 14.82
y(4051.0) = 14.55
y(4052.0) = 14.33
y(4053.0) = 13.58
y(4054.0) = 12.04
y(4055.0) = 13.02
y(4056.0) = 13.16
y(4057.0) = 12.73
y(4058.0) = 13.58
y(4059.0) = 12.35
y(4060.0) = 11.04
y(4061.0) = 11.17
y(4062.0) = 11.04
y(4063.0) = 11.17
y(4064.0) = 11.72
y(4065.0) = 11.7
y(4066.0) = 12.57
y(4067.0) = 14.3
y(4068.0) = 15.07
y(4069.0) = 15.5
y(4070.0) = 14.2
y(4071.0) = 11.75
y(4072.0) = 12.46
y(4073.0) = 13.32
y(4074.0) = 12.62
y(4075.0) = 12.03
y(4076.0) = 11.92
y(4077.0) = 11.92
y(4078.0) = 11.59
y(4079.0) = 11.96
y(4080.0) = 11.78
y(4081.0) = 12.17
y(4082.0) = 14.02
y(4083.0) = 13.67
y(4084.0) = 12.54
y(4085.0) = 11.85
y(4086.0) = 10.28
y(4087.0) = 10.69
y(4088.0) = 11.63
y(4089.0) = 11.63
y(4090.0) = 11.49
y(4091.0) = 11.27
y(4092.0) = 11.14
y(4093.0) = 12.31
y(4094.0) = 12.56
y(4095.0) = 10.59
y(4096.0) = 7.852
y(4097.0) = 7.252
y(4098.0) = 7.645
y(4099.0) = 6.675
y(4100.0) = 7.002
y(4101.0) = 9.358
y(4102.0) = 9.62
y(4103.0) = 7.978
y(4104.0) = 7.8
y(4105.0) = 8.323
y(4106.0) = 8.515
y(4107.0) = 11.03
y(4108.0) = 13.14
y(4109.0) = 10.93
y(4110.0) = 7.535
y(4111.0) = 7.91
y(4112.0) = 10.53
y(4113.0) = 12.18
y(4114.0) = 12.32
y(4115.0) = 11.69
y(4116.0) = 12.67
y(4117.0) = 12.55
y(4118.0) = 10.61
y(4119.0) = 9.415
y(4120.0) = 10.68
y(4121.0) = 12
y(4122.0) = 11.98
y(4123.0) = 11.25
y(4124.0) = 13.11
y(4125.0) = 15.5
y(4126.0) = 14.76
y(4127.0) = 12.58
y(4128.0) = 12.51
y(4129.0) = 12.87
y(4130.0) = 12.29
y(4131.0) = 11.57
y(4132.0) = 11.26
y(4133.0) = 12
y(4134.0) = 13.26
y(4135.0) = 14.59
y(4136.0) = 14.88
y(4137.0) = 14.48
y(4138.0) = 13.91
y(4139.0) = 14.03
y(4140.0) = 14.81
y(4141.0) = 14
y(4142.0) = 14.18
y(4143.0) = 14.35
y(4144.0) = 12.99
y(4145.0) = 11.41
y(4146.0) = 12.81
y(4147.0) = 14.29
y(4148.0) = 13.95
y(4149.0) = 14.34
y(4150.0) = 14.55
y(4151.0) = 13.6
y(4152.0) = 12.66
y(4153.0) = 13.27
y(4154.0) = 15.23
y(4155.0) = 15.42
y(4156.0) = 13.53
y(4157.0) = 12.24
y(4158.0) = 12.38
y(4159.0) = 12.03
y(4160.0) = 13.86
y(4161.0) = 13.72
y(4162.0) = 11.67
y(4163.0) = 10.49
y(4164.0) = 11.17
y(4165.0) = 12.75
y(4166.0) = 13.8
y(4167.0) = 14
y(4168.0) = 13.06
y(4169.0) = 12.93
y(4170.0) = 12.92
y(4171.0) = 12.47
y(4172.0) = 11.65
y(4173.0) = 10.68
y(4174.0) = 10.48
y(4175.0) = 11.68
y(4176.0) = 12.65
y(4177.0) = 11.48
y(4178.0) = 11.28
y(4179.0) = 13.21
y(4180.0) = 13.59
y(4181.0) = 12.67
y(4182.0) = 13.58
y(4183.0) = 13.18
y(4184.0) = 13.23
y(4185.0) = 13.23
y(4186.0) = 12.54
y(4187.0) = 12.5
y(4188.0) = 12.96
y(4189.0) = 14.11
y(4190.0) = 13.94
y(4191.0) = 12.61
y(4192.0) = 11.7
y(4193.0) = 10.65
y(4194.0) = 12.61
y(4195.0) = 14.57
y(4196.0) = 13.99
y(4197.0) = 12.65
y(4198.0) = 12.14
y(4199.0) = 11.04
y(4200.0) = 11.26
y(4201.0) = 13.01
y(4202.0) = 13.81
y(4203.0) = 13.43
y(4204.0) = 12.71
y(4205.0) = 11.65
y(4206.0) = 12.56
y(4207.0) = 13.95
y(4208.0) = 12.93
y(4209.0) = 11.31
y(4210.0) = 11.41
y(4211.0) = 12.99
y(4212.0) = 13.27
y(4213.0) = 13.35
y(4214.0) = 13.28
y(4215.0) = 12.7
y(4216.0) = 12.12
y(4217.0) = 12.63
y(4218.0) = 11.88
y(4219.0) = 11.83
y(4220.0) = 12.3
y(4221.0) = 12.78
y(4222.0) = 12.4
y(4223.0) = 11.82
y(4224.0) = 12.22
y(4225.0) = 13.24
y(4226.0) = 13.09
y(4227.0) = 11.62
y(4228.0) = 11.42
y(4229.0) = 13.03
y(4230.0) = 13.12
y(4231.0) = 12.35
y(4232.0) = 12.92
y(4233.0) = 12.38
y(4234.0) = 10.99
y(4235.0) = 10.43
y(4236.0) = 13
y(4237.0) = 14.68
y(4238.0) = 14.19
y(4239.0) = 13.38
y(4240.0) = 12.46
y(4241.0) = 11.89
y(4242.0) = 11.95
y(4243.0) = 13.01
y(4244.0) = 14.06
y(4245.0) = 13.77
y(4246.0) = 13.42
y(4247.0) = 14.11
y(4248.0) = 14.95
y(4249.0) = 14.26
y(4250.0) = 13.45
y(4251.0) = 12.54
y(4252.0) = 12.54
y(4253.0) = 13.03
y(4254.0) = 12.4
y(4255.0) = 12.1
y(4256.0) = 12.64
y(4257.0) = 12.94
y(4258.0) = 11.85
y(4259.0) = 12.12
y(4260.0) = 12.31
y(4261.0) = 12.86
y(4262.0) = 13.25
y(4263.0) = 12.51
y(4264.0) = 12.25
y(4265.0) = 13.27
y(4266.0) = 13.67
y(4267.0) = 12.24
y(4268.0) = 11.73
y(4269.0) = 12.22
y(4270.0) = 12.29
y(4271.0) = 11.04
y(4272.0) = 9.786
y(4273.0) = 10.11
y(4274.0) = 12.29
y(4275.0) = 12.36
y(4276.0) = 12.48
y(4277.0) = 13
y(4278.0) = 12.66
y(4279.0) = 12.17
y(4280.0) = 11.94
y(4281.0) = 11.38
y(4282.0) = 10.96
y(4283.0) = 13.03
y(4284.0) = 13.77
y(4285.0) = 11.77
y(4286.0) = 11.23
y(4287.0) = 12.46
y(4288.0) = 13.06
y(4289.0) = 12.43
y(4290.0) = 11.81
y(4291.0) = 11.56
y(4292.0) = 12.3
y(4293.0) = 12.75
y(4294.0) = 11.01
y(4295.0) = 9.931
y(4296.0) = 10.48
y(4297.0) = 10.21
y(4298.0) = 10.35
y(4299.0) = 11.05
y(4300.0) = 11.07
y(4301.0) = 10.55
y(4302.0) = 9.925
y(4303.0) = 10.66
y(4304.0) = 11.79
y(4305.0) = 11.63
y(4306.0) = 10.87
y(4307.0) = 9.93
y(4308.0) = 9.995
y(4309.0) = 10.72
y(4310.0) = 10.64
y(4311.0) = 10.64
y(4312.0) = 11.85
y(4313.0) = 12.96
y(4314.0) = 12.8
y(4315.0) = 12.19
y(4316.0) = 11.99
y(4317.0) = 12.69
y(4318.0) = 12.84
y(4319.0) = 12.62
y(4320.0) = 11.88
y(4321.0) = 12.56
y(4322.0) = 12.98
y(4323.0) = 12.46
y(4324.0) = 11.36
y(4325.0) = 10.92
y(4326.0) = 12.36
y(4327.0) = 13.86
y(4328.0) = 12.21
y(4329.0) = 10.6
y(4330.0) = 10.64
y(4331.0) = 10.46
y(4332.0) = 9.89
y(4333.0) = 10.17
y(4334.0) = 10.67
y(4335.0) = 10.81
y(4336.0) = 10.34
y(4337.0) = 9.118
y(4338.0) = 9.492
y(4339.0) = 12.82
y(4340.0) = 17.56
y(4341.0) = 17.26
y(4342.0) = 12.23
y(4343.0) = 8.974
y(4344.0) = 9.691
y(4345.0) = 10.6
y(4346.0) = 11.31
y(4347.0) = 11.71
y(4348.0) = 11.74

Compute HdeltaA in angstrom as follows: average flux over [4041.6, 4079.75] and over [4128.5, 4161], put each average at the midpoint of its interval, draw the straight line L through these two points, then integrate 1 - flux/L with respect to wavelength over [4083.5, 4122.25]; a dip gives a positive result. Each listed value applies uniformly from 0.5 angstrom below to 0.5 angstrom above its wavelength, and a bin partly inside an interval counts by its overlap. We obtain 8.4 angstrom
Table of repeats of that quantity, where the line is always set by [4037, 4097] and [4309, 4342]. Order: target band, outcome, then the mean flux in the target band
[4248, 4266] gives -1.1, 12.8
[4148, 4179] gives -1.3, 12.8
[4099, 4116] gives 3.6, 9.74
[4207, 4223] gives -0.5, 12.5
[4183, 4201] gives -0.8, 12.7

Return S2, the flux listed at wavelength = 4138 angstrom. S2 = 13.91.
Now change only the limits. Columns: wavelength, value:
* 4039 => 13.07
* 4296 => 10.48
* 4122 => 11.98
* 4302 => 9.925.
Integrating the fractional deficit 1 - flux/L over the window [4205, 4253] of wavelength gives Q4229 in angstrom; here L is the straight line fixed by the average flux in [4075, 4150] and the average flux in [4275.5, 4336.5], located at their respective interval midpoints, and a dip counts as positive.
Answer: -4.7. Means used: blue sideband 11.7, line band 12.8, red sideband 11.6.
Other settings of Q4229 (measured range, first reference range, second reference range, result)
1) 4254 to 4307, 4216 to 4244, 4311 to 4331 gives 2.0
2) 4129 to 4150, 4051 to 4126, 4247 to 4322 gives -3.3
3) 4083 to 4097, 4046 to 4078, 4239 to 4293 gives 1.8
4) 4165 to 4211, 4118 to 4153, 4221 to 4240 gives 0.7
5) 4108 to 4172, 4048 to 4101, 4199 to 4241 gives -2.6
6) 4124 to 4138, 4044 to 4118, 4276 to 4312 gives -2.0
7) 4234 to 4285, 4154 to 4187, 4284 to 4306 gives -3.7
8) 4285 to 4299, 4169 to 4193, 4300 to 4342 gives 0.4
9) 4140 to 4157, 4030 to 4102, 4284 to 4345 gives -2.5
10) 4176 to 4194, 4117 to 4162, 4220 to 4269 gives 0.3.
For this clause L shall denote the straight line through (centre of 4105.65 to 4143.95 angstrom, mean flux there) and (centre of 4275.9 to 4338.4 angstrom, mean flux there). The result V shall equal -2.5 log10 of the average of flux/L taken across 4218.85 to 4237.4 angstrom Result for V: -0.05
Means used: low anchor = 12.3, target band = 12.4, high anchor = 11.5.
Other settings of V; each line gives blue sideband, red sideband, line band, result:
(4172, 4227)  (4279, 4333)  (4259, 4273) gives -0.02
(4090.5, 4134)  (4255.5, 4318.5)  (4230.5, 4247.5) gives -0.12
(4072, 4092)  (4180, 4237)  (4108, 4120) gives 0.12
